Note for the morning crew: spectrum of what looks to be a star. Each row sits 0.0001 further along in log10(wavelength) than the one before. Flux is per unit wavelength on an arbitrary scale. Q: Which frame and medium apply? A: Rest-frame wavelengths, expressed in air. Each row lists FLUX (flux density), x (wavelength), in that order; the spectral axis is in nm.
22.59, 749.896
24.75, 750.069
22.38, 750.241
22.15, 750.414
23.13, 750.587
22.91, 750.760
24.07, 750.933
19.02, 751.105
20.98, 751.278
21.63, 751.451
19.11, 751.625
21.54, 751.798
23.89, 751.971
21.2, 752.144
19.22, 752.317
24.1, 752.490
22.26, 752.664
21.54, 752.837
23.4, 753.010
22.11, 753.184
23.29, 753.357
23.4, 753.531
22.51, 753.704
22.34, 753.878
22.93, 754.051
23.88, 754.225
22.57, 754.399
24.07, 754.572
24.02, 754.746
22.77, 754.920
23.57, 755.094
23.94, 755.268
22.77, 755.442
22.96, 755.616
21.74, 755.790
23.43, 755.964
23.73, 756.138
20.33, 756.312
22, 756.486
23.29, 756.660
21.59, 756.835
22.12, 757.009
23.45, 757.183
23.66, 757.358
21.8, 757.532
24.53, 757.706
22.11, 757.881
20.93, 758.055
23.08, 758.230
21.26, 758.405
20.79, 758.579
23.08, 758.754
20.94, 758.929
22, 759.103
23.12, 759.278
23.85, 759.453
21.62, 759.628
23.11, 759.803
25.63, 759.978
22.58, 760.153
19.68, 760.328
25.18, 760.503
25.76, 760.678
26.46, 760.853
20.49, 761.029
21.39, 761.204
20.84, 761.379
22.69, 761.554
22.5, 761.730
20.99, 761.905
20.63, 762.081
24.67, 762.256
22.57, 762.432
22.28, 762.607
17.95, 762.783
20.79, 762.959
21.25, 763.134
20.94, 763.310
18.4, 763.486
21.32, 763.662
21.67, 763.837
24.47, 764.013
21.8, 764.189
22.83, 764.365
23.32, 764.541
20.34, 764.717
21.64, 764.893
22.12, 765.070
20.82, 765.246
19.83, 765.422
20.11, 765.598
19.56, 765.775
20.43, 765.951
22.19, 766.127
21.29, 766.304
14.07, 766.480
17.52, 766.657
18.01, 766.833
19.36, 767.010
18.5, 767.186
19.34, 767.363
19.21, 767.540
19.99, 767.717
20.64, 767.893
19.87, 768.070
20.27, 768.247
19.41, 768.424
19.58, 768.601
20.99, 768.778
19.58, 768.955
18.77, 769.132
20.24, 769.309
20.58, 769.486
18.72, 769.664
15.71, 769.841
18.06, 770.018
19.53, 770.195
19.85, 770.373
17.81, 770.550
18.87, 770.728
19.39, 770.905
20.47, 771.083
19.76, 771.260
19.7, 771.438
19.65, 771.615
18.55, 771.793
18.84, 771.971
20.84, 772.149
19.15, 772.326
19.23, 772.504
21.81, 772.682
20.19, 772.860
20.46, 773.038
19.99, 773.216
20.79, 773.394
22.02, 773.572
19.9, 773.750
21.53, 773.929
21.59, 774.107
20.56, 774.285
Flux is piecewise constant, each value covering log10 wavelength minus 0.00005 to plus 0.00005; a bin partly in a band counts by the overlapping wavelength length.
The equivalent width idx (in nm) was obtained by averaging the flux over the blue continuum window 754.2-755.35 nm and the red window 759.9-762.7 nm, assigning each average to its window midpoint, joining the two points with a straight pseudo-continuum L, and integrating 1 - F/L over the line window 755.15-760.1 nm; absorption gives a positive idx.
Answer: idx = 0.12 nm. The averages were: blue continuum 23.5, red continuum 22.8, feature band 22.6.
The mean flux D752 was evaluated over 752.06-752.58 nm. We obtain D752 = 21.5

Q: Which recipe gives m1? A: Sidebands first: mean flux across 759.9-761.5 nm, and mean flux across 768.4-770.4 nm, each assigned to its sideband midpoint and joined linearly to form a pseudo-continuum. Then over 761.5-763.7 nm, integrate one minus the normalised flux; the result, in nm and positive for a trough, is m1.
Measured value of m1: 0.096 nm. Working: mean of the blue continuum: 23.1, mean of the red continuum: 19.2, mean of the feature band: 21.3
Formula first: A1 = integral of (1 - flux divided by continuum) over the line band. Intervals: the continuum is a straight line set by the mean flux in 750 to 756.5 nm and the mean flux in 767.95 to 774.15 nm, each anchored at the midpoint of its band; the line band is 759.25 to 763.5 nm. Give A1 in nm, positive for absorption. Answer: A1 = -0.20 nm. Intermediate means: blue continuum 22.5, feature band 22.3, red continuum 19.8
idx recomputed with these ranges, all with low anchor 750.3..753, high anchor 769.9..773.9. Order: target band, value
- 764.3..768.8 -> 0.066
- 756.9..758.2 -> -0.087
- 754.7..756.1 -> -0.110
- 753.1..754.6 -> -0.095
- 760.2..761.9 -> -0.147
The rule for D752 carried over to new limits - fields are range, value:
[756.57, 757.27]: 22.6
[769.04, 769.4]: 19.5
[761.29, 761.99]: 21.8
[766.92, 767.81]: 19.3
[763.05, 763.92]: 20.7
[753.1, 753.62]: 23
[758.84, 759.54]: 22.5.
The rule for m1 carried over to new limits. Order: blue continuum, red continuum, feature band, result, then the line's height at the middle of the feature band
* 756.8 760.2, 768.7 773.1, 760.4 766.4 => -0.107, 21.3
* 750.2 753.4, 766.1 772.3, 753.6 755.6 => -0.155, 21.5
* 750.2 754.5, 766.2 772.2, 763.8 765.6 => -0.161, 20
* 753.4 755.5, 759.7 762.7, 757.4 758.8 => 0.047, 23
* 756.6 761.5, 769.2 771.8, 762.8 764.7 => -0.026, 21.2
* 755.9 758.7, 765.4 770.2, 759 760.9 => -0.163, 21.6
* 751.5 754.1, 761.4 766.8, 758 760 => -0.079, 21.5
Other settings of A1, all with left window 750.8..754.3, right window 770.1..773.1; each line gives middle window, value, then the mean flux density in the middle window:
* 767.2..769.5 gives 0.03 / 19.8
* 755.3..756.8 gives -0.06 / 22.5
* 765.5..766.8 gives 0.07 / 19.3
